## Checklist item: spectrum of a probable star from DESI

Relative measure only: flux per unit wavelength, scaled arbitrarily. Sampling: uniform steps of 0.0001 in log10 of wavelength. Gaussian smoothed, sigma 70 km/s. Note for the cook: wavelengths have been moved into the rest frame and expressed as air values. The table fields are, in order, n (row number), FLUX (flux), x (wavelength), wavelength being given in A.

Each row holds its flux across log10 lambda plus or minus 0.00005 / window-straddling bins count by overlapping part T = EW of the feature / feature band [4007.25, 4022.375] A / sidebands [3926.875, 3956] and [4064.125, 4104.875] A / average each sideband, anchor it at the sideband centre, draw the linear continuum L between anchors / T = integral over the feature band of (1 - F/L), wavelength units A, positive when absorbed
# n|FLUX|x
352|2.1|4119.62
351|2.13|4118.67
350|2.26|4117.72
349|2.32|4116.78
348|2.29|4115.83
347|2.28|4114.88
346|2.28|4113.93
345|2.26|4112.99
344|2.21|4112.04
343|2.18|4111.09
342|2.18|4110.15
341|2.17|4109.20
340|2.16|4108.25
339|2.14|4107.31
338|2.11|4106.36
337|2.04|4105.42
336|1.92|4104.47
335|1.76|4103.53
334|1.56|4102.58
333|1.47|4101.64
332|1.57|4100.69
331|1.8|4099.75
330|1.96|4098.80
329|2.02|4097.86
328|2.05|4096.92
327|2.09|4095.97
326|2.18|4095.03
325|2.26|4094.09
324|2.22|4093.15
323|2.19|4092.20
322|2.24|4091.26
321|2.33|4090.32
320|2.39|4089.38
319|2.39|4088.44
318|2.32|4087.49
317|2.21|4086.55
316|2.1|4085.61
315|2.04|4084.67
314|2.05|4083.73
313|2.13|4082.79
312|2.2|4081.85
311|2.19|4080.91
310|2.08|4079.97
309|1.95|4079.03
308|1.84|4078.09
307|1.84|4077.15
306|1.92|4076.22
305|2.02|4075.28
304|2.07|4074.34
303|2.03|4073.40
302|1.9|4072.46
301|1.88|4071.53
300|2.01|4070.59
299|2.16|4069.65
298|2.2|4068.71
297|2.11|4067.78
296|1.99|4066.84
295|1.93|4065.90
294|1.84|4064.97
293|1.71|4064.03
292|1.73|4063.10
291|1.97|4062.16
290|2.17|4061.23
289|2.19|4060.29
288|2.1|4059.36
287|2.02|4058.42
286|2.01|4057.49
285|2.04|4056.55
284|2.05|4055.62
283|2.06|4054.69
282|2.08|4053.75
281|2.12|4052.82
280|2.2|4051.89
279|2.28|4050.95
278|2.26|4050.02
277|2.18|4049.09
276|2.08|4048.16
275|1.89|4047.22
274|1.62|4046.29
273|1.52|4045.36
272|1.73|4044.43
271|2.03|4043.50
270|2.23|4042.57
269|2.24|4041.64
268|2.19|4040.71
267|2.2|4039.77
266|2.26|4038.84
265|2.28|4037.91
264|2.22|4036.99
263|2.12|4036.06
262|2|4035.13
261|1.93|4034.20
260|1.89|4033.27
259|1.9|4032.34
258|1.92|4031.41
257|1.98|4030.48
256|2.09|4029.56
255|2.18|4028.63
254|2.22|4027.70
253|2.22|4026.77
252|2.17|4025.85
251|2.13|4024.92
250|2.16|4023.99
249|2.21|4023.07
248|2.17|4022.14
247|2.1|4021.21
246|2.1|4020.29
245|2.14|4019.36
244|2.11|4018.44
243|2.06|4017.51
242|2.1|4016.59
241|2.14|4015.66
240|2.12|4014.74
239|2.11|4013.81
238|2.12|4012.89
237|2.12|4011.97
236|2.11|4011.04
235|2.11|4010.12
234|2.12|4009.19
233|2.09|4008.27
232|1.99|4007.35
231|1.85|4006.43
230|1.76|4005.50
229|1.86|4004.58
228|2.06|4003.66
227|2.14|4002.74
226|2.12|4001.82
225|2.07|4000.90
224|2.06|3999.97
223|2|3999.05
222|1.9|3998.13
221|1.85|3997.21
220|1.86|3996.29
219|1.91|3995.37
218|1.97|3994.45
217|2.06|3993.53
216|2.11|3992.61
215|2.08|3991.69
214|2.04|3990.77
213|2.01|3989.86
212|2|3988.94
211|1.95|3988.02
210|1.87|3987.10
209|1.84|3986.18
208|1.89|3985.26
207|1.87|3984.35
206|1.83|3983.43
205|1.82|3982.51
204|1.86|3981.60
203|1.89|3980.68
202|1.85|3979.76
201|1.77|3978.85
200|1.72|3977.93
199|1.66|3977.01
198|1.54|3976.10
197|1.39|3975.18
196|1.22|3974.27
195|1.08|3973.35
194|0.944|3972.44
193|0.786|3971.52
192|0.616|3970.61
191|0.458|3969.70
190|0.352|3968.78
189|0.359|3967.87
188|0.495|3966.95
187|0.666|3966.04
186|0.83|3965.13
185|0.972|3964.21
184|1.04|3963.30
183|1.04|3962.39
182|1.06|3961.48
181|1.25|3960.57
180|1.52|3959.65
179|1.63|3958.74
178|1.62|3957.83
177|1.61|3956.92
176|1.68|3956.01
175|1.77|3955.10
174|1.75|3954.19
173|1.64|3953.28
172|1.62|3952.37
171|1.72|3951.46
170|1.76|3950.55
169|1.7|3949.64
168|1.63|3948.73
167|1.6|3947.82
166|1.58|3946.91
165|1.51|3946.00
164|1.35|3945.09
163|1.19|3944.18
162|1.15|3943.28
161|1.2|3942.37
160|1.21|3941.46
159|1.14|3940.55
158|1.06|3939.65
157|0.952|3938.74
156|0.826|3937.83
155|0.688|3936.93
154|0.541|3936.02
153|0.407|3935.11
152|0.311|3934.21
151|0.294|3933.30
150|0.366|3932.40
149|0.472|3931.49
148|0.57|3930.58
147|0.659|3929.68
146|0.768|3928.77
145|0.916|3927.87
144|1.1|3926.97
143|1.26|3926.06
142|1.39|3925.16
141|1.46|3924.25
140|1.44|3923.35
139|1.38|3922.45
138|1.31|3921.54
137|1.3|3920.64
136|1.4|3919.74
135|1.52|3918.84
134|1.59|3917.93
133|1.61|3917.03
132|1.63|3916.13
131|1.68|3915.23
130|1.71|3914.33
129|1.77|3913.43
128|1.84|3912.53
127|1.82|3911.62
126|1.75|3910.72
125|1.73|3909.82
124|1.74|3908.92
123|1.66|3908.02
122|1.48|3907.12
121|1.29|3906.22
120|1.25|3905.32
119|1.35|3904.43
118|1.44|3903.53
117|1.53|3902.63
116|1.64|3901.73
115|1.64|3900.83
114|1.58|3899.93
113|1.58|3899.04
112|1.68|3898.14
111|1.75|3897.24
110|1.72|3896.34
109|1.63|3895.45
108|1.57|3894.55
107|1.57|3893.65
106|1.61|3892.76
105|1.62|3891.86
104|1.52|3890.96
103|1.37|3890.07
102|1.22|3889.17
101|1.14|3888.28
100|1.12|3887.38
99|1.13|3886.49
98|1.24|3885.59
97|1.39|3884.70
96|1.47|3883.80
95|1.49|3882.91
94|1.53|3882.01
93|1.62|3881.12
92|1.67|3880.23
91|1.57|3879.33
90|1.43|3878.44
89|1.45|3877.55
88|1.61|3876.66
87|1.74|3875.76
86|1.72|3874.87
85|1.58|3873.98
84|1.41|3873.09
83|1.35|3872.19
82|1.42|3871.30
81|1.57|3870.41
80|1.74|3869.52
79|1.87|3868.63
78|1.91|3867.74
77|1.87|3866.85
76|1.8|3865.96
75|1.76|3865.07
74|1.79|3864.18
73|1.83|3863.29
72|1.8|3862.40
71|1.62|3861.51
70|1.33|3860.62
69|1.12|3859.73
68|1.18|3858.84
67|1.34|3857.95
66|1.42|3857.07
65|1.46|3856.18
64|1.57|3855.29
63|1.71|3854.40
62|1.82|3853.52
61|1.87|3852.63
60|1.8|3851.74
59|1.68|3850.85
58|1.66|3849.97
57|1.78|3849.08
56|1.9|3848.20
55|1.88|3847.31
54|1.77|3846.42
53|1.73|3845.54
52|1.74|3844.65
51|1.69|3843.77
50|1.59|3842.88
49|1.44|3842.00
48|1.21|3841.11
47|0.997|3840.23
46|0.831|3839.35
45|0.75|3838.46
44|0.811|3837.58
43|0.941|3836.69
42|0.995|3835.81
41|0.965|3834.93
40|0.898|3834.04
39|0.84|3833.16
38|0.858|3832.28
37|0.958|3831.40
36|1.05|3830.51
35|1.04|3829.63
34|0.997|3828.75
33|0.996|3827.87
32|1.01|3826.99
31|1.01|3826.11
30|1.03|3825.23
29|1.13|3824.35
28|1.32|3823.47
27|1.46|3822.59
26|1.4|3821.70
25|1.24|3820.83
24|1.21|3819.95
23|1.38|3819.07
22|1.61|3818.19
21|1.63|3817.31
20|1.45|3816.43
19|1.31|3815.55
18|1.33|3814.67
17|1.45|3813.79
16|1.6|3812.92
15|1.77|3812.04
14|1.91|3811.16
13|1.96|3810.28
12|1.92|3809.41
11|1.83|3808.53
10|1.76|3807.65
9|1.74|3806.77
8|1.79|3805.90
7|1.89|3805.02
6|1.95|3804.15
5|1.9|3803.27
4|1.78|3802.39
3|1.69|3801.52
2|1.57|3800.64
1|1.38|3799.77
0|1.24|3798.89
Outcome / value -5.0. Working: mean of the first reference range 1.12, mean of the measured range 2.11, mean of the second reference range 2.03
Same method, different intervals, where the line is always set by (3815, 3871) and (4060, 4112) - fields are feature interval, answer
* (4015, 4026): -1.5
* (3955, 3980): 8.2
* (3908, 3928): 0.9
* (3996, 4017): -2.3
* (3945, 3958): 0.3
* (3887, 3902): 0.1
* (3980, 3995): -1.3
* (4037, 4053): -1.2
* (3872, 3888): 0.3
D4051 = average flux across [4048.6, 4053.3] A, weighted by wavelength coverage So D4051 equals 2.21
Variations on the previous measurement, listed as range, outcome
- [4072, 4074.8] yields 2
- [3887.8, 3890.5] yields 1.24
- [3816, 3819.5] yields 1.52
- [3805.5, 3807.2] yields 1.77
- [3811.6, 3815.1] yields 1.54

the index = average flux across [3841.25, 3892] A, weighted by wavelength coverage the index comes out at 1.57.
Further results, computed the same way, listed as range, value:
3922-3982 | 1.17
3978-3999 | 1.92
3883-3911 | 1.5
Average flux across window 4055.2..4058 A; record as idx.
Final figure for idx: 2.03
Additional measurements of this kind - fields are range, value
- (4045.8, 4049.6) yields 1.94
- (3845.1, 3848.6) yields 1.82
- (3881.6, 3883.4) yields 1.51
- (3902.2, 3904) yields 1.48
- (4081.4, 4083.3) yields 2.16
